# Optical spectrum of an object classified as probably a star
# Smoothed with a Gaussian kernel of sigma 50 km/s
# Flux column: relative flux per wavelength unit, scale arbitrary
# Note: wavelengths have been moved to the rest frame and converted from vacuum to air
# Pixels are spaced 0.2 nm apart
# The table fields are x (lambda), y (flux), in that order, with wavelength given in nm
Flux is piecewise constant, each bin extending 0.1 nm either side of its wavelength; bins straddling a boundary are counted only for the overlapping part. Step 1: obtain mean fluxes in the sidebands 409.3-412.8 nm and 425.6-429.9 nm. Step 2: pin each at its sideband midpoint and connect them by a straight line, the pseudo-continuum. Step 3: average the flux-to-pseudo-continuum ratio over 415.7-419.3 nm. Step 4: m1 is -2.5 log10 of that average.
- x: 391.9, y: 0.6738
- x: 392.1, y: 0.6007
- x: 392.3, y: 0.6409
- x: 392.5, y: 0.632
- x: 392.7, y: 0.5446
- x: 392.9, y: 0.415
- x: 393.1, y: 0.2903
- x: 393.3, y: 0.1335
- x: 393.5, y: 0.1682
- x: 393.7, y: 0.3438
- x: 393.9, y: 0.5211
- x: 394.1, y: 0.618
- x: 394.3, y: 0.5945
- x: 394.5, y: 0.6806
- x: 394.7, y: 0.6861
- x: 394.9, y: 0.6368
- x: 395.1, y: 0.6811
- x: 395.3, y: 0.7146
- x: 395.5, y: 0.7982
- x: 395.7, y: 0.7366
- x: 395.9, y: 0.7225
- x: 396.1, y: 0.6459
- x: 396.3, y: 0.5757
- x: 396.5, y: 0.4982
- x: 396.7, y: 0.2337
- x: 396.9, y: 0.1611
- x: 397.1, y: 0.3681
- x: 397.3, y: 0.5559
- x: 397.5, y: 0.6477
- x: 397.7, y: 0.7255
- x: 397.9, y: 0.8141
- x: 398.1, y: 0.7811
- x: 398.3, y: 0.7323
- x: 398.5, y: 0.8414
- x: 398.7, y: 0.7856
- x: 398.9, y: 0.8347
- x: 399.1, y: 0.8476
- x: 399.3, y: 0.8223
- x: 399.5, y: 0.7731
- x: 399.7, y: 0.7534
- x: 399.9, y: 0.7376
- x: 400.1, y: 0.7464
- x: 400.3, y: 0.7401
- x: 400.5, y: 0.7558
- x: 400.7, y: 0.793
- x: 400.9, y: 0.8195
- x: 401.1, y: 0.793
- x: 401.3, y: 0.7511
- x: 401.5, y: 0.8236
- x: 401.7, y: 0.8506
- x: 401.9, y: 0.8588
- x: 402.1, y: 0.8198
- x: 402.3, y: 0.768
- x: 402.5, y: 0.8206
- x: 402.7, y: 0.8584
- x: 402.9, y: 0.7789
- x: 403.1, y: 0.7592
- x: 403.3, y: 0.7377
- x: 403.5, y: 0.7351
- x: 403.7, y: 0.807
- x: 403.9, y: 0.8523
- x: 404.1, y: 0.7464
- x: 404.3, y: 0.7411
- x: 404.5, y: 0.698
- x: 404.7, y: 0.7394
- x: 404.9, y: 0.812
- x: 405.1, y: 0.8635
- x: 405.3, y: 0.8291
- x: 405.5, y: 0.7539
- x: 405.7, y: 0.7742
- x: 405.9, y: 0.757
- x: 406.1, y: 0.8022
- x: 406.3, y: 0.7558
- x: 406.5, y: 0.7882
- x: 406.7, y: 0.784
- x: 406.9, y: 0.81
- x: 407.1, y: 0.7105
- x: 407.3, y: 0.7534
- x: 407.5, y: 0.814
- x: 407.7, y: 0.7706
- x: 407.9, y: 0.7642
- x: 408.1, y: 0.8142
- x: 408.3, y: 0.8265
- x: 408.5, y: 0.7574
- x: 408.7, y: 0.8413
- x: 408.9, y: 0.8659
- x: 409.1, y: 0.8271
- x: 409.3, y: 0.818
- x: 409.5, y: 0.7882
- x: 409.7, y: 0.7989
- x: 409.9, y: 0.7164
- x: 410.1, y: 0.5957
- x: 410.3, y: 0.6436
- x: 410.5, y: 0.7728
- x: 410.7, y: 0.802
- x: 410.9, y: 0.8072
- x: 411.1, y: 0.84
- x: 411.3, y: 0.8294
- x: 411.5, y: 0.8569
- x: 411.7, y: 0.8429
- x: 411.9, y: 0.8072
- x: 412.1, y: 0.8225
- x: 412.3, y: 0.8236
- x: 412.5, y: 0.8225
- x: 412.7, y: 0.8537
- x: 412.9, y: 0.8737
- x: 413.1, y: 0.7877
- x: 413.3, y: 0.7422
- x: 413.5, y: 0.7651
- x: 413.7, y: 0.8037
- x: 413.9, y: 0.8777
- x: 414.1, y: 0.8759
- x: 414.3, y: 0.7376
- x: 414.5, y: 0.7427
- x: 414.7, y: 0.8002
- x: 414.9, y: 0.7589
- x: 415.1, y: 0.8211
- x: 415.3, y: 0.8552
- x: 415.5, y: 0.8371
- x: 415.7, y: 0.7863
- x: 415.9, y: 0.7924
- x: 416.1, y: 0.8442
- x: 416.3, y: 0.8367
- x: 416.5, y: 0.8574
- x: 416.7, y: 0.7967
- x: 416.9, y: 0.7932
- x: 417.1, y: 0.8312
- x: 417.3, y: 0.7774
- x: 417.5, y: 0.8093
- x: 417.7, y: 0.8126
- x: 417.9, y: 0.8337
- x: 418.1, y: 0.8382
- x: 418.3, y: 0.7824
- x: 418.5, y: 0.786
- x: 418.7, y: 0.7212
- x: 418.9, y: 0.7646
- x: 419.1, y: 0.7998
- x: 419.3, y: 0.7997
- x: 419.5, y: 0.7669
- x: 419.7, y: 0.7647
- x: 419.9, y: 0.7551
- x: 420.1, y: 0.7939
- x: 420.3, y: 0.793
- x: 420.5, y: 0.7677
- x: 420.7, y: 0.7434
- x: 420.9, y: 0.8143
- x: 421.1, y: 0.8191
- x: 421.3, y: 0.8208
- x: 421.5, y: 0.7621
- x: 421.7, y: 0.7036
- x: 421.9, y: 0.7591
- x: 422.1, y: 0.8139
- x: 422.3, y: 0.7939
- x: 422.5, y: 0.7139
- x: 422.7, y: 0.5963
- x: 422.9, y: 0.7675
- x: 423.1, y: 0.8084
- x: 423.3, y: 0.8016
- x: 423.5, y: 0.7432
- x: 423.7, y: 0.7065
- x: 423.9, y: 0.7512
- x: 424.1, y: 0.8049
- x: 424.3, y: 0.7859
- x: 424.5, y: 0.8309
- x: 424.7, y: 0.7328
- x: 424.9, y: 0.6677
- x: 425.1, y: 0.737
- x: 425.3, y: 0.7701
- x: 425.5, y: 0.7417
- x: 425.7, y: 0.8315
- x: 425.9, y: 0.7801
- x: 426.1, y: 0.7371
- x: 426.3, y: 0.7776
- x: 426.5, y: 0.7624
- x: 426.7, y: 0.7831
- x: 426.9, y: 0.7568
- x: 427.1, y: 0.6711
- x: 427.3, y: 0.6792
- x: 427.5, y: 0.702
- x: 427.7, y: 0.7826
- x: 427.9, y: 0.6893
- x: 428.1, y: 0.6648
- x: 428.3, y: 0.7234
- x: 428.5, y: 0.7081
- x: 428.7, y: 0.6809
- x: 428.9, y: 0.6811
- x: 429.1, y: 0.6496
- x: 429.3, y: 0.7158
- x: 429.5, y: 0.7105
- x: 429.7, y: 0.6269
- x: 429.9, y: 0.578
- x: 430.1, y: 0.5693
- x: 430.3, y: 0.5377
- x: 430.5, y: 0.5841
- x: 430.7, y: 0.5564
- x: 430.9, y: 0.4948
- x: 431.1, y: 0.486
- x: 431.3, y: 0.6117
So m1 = -0.06 mag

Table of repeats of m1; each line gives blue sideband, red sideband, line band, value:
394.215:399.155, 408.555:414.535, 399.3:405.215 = -0.11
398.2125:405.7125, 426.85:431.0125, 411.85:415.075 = -0.11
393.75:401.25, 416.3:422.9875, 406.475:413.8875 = -0.08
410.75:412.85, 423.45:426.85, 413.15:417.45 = 0.01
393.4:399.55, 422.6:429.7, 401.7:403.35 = -0.23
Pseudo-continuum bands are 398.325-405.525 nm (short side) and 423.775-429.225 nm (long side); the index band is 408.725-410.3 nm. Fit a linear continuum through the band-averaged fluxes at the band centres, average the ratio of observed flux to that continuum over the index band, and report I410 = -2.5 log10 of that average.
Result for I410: 0.008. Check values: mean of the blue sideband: 0.79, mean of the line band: 0.768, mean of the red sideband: 0.736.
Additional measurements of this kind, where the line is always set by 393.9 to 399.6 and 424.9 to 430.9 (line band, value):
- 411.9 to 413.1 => -0.23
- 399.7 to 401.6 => -0.17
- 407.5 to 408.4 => -0.19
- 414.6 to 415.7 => -0.19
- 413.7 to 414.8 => -0.19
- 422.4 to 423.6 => -0.08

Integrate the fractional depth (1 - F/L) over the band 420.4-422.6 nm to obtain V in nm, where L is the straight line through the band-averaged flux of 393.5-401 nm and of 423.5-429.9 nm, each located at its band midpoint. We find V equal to -0.18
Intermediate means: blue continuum 0.662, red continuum 0.728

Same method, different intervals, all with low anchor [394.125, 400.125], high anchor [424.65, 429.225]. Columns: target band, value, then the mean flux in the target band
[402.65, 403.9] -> -0.19 nm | 0.782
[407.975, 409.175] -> -0.22 nm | 0.821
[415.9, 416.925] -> -0.17 nm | 0.825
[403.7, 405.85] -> -0.31 nm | 0.782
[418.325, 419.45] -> -0.10 nm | 0.774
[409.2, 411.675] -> -0.28 nm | 0.775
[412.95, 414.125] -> -0.18 nm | 0.807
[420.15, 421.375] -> -0.13 nm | 0.793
